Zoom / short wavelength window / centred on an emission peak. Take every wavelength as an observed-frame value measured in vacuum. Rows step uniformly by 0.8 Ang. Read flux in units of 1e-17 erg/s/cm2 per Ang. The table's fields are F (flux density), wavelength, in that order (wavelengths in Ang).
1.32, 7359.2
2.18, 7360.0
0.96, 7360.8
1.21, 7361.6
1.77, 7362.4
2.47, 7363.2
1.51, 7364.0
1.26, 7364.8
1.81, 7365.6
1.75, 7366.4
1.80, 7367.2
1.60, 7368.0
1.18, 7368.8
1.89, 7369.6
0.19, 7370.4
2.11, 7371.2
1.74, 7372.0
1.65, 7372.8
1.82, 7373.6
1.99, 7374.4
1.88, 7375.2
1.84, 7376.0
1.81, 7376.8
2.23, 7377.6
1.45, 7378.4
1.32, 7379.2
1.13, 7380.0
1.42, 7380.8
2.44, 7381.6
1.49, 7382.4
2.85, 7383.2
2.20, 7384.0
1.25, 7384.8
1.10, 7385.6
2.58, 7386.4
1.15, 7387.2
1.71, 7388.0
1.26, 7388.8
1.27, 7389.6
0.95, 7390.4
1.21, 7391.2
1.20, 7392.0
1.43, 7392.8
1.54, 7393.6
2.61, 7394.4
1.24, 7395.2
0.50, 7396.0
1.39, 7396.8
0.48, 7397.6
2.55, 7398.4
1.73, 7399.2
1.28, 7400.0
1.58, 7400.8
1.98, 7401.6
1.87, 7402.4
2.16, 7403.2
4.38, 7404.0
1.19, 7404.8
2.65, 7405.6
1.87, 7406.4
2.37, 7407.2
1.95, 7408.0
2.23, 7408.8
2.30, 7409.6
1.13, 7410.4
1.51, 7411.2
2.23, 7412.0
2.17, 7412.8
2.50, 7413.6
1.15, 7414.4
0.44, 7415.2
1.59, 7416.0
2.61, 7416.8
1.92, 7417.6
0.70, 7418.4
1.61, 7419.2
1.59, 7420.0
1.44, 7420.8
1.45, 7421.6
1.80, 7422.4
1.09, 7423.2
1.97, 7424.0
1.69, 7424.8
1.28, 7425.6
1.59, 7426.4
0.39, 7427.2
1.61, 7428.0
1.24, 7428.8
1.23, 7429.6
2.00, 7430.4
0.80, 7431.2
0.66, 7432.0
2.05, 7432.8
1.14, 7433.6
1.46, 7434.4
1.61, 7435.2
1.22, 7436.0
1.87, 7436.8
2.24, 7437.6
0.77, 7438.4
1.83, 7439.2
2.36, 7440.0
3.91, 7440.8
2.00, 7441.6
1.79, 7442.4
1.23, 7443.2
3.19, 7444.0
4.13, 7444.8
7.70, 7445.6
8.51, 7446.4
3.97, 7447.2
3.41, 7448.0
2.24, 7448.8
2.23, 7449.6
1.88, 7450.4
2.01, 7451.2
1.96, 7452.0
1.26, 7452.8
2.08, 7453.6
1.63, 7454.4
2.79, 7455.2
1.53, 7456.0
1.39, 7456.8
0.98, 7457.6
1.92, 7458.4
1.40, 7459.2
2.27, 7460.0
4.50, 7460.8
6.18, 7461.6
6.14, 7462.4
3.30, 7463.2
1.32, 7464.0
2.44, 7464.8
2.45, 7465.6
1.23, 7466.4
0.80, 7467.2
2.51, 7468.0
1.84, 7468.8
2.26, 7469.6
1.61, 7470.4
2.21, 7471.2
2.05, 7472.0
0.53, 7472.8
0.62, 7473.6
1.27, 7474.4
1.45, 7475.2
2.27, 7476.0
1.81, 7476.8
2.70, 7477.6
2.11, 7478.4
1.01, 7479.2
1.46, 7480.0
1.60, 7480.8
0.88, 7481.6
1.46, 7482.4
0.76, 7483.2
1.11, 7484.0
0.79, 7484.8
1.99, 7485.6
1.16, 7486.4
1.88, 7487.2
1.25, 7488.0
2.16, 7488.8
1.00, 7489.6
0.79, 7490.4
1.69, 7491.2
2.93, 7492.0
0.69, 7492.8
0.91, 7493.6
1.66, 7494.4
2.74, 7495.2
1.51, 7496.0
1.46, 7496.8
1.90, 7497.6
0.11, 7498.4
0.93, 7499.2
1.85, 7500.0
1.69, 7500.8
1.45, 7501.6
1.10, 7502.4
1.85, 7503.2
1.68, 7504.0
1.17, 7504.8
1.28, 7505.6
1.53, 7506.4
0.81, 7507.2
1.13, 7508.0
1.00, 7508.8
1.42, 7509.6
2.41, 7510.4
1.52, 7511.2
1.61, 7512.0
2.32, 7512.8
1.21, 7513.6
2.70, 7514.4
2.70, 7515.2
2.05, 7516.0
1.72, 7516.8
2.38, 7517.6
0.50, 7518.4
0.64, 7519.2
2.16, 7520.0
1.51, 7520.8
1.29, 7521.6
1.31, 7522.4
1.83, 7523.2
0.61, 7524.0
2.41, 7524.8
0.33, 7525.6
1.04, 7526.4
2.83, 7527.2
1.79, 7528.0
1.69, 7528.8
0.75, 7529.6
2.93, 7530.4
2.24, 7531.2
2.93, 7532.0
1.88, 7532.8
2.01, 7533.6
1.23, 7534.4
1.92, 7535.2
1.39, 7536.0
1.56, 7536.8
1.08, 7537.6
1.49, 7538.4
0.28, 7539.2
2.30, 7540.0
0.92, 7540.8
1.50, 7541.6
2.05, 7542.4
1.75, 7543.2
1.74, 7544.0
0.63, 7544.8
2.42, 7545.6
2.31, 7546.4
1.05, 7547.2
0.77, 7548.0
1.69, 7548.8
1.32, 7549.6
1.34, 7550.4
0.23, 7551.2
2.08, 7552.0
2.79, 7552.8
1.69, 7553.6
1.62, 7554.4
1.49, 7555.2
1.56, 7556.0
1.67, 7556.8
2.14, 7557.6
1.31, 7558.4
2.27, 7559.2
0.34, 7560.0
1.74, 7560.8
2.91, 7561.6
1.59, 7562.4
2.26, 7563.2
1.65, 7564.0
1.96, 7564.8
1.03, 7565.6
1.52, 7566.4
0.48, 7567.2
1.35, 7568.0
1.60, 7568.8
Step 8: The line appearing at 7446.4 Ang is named [S II]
